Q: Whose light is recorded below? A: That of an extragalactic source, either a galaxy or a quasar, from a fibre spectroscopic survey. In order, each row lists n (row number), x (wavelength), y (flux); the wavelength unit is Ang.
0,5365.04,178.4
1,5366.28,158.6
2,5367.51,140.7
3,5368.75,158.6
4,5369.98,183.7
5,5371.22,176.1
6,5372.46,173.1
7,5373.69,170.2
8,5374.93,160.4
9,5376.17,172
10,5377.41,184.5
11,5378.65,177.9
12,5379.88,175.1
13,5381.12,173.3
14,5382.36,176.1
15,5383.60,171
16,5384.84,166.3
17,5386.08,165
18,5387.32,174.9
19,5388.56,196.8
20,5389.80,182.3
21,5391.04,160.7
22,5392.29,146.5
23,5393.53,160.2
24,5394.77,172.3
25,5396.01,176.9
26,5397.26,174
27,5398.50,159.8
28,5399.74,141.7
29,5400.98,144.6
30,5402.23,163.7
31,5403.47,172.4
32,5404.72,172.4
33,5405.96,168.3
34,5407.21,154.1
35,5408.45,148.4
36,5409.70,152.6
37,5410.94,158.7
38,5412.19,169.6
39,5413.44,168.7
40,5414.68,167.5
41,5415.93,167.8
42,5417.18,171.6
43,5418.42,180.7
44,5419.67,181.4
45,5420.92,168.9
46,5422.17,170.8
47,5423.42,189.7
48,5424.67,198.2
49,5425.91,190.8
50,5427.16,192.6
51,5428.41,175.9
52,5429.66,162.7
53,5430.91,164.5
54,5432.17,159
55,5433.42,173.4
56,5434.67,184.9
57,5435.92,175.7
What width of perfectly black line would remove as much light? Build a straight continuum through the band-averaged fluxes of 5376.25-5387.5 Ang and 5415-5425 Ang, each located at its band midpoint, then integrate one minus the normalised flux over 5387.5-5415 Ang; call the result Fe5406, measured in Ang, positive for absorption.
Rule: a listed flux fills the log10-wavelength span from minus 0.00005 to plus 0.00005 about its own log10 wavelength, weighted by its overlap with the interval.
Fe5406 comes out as 1.8 Ang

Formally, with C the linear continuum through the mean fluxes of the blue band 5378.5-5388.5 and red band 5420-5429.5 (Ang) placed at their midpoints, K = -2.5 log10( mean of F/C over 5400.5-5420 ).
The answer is 0.09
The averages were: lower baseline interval 174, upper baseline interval 183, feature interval 165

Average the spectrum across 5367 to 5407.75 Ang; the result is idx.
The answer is 168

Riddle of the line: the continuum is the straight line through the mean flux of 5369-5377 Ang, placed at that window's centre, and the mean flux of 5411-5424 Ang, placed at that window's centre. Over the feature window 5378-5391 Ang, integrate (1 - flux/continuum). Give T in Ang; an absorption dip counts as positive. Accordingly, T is -0.2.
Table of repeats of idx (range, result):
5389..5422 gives 165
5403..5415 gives 163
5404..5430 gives 172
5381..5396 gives 171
